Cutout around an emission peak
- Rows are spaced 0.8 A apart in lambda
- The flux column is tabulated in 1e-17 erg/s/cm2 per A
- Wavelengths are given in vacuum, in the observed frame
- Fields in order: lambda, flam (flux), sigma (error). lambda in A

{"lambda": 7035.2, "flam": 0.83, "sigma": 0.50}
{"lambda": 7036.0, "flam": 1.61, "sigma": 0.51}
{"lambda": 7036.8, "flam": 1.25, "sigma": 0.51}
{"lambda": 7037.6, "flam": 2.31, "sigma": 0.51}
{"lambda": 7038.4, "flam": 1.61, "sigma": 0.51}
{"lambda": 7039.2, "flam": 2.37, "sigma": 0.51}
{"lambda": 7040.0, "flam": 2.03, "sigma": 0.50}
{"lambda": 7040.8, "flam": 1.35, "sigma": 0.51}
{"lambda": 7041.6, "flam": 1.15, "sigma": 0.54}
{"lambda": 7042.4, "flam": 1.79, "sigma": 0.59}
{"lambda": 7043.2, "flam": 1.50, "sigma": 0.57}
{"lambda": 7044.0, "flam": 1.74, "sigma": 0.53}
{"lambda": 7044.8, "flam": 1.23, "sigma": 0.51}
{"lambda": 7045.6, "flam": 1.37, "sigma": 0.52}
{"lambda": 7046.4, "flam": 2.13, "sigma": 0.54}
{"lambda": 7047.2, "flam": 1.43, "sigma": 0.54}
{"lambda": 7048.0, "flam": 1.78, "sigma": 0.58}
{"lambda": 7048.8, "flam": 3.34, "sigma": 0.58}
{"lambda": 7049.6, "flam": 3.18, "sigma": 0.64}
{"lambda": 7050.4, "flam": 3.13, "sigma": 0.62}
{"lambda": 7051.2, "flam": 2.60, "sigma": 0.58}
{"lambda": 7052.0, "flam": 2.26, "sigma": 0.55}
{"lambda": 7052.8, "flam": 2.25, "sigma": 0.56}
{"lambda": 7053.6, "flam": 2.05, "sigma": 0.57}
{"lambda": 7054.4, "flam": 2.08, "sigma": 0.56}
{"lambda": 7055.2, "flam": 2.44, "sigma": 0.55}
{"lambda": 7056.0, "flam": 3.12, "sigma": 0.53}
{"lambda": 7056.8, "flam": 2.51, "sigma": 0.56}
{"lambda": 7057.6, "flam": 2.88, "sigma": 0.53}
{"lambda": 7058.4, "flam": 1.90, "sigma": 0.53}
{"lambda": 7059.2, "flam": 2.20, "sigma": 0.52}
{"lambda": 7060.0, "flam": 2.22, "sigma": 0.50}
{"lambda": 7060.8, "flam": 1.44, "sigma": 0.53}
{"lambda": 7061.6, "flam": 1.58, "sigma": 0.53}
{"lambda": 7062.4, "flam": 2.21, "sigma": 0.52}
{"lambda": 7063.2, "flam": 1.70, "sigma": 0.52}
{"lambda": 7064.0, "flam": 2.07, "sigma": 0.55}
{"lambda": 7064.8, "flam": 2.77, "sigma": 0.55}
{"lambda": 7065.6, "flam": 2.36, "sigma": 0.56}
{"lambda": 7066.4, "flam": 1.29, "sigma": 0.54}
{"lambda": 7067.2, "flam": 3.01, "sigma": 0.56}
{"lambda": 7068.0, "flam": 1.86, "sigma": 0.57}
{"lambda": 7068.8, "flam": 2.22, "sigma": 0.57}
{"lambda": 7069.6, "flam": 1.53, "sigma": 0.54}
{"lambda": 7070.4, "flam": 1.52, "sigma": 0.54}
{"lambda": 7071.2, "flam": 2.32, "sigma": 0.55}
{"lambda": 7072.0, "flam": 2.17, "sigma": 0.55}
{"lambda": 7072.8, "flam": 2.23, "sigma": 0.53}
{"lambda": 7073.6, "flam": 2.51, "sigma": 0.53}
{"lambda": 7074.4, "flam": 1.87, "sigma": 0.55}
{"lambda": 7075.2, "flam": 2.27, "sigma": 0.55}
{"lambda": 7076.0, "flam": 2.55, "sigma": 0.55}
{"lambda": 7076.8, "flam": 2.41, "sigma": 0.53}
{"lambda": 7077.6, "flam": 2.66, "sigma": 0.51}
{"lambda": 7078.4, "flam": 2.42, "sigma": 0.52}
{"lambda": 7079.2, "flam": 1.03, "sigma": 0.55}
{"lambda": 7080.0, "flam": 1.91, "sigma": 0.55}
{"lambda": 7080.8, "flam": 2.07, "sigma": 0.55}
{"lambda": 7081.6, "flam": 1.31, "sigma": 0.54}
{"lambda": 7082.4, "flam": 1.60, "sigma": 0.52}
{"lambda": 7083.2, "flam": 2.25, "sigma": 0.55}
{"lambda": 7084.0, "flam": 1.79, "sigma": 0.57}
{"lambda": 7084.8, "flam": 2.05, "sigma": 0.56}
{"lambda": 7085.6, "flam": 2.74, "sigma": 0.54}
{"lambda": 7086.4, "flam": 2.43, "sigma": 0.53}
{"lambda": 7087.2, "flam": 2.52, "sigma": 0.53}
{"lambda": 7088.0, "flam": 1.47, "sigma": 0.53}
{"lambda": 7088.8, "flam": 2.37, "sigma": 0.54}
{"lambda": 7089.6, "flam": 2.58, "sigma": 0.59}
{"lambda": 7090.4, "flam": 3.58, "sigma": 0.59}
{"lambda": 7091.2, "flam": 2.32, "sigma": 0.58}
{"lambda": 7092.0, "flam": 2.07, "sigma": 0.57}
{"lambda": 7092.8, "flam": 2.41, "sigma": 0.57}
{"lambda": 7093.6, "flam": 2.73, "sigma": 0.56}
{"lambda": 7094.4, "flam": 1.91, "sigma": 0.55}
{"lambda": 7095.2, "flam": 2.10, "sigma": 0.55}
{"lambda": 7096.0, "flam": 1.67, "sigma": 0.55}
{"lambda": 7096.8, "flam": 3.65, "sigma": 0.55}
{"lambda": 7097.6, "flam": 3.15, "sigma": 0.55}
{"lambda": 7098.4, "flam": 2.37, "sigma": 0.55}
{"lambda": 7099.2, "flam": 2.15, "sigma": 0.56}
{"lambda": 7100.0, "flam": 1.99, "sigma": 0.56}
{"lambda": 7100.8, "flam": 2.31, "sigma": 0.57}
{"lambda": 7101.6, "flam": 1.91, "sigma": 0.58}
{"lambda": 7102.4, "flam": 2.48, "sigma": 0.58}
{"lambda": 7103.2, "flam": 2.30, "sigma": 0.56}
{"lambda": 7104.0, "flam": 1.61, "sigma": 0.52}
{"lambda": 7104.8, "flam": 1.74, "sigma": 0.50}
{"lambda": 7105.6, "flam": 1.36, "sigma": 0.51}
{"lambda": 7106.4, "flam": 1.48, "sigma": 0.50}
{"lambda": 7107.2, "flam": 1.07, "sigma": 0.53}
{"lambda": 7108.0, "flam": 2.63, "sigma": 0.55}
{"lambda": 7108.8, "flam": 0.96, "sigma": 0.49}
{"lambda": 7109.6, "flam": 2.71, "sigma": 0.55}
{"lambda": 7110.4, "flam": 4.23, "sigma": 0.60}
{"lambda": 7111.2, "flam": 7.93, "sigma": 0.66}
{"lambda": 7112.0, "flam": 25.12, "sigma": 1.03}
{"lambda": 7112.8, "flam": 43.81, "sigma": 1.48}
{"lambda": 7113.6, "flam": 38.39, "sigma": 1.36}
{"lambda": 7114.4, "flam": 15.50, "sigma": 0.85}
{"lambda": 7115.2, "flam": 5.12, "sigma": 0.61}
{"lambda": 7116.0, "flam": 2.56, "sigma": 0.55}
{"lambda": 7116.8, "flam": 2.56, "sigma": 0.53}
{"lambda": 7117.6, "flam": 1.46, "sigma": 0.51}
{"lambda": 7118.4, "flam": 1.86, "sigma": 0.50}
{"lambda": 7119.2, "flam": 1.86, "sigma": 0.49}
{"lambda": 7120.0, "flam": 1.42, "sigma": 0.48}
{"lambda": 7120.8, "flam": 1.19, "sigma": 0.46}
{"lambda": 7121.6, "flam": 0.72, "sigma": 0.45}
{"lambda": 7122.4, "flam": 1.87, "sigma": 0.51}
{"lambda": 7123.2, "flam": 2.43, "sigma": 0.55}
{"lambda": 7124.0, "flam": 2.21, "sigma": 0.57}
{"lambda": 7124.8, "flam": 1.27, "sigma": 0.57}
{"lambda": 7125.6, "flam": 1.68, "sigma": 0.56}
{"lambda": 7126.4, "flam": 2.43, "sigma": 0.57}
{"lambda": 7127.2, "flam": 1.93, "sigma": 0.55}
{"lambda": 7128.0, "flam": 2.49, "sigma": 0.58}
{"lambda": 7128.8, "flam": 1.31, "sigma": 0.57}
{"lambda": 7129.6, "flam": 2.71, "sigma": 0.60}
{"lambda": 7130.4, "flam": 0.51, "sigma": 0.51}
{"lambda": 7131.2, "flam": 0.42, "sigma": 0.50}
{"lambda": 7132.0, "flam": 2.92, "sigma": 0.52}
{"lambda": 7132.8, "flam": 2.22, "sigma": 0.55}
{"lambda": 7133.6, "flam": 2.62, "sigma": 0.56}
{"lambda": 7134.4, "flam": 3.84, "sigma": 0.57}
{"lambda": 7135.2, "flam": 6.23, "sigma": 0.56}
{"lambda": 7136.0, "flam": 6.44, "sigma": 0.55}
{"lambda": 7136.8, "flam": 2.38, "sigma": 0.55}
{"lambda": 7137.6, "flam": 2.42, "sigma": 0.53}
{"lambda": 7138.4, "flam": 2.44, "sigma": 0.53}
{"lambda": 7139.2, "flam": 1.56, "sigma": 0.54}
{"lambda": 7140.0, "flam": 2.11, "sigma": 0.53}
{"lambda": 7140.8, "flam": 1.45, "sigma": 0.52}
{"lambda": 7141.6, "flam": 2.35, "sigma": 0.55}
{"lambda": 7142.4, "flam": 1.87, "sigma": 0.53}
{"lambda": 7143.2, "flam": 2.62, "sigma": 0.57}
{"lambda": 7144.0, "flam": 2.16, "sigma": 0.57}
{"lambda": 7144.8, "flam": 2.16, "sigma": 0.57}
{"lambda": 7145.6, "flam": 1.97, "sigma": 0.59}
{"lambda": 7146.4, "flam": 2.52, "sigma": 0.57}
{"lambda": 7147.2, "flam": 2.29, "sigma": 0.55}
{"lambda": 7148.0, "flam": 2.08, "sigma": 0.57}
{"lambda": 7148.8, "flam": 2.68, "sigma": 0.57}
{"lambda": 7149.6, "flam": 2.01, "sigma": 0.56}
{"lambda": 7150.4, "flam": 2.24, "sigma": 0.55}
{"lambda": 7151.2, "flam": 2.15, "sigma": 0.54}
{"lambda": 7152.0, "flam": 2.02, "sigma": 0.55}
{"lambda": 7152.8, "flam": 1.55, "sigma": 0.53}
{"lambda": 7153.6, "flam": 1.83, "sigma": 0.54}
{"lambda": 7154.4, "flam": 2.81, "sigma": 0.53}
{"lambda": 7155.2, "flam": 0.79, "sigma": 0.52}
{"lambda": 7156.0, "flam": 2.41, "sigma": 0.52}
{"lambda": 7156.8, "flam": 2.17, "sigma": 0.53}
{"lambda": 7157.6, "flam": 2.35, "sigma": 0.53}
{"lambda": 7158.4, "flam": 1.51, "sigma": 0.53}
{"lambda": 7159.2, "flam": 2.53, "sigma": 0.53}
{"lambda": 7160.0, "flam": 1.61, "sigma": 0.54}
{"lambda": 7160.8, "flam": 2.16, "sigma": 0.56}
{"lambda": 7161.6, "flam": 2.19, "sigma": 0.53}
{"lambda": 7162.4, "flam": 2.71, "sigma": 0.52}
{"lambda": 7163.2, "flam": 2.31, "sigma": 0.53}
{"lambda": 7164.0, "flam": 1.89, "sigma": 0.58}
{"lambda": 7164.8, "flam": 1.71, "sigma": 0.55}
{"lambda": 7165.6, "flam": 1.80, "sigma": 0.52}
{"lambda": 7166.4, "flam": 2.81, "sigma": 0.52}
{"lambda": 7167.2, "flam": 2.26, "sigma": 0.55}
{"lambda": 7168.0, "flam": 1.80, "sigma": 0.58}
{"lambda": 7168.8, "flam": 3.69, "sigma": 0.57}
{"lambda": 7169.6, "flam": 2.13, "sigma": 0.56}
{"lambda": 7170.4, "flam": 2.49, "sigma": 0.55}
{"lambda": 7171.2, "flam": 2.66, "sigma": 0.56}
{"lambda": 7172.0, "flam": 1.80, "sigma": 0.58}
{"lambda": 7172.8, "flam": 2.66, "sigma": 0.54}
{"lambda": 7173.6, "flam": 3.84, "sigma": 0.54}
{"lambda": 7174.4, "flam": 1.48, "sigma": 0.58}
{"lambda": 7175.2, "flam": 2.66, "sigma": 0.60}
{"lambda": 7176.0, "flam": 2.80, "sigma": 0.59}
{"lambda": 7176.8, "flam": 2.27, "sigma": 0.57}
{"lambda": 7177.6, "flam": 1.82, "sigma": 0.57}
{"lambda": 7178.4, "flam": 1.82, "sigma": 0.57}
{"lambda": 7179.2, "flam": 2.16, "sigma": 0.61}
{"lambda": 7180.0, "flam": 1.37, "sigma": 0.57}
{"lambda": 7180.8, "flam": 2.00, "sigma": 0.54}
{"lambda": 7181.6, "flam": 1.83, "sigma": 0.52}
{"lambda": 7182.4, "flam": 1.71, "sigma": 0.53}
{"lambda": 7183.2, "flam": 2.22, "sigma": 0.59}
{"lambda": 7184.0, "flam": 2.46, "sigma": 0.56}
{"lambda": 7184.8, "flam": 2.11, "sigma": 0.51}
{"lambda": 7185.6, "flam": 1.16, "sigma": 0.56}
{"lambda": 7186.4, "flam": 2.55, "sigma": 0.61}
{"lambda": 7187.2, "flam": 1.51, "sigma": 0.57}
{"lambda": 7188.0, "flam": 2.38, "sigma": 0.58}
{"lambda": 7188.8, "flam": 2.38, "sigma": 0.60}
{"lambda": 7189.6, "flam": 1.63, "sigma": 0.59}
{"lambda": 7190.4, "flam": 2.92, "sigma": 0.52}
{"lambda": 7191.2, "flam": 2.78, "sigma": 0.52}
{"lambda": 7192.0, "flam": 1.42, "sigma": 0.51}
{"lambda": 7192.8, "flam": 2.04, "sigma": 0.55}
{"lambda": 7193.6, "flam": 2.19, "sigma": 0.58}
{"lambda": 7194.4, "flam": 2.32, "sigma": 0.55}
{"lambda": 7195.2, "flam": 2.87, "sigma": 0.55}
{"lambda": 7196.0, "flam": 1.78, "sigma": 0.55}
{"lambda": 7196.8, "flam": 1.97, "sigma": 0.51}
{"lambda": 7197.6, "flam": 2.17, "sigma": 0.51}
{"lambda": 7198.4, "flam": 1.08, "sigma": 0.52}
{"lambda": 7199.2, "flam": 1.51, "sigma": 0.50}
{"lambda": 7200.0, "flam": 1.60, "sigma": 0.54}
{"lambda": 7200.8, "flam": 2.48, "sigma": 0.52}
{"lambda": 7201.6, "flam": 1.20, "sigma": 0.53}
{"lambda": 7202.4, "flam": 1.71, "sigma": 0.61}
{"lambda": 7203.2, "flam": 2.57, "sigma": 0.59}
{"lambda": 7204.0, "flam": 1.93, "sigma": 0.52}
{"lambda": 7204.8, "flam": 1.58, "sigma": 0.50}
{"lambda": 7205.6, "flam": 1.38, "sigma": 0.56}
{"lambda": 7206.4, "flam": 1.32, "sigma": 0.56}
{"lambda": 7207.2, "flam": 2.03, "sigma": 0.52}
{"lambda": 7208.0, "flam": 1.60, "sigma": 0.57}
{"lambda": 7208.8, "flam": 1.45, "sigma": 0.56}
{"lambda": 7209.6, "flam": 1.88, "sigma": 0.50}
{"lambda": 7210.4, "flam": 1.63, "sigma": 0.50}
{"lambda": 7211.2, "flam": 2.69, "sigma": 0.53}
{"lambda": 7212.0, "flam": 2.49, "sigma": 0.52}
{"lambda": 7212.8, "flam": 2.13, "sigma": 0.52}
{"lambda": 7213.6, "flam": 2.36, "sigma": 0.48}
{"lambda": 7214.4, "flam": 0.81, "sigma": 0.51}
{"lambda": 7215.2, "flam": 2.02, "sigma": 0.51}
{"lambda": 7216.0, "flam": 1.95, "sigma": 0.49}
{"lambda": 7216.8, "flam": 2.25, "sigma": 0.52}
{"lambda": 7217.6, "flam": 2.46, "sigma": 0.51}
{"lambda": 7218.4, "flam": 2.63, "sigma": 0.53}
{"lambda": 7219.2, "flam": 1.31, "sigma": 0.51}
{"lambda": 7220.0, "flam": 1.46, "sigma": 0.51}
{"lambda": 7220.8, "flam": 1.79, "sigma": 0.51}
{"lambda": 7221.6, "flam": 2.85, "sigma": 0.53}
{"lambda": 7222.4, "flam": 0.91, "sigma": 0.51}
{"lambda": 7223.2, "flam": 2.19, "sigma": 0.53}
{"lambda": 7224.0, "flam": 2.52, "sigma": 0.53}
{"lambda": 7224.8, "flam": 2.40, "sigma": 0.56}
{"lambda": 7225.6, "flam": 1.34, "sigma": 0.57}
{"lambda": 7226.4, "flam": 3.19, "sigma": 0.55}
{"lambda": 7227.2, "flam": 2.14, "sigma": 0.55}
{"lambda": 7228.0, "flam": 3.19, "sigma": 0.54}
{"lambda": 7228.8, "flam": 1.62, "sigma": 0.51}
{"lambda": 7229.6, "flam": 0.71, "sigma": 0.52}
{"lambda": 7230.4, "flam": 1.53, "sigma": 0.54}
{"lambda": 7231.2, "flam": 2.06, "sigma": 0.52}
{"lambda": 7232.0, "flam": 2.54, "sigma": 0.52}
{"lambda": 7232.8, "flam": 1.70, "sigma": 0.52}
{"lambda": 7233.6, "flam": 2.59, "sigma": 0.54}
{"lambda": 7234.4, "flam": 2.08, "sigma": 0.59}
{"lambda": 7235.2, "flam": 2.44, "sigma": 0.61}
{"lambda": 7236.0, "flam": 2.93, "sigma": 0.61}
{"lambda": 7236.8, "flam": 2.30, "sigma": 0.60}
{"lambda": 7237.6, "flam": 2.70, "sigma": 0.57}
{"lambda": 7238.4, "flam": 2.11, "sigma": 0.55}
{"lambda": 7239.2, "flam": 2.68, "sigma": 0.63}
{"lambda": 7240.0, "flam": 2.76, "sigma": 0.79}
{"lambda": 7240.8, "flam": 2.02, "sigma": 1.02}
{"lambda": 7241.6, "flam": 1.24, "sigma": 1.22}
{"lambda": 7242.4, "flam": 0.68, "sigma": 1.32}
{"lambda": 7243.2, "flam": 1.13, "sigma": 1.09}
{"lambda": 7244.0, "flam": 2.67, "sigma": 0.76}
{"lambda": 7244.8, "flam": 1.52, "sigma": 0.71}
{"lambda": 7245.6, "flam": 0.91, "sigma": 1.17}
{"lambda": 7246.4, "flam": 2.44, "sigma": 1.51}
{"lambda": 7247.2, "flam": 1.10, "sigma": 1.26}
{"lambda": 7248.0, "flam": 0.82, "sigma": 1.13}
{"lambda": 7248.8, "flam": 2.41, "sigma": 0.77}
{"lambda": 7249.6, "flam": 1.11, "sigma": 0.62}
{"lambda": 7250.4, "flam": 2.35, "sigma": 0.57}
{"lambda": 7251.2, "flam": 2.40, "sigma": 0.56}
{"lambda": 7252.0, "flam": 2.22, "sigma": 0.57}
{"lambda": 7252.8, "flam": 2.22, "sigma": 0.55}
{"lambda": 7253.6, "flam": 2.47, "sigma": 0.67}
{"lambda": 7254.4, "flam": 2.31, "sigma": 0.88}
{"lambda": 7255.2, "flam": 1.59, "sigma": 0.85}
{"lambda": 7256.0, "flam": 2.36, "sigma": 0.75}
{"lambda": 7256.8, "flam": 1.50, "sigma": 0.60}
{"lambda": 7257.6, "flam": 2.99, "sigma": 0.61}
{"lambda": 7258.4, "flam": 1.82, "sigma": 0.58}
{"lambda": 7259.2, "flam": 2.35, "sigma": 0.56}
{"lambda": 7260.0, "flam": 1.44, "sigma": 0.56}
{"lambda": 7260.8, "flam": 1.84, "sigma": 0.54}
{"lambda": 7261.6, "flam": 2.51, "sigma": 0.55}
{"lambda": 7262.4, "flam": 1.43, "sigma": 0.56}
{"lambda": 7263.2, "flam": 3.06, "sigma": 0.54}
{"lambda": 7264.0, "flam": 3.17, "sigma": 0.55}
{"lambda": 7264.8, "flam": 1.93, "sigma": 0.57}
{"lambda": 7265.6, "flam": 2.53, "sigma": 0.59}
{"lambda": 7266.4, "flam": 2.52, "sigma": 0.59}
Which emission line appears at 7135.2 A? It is [N II] 6583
